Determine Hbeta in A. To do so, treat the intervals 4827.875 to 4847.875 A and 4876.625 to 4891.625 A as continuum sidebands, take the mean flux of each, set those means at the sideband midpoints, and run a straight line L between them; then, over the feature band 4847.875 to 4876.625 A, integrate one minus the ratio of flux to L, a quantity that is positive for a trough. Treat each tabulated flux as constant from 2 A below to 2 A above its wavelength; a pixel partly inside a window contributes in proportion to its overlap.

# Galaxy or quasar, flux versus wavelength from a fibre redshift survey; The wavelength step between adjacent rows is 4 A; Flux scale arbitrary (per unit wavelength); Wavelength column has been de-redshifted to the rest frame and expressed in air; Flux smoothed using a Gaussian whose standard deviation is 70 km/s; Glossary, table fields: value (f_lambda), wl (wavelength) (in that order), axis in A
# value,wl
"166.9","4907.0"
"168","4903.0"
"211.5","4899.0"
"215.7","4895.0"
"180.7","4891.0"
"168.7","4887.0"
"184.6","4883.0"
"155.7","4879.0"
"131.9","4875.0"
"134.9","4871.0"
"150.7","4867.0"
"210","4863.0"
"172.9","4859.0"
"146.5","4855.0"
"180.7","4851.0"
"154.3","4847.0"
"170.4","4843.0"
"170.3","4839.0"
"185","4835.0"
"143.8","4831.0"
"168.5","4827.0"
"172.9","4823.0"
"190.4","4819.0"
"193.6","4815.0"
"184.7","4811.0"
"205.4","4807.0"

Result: 1.2 A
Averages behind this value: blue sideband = 166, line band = 161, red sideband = 171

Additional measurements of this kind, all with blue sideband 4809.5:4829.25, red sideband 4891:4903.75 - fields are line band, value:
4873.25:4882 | 2.1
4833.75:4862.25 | 2.7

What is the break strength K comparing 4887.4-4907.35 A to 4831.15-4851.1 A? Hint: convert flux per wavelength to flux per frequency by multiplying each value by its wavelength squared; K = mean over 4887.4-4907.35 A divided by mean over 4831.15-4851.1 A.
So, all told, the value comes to 1.15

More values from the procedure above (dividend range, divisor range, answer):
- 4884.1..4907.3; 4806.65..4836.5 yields 1.07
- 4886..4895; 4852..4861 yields 1.15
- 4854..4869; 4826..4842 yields 1.04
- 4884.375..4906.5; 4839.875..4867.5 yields 1.12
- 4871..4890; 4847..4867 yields 0.93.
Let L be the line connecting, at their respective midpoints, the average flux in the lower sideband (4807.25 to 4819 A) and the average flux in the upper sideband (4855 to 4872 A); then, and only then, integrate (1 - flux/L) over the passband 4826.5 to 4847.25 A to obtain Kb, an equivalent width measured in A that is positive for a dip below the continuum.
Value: 1.6 A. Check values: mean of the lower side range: 192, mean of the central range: 166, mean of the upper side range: 167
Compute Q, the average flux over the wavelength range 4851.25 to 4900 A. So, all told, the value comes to 171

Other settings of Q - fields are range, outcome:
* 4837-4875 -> 164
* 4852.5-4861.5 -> 164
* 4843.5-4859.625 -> 163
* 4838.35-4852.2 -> 168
